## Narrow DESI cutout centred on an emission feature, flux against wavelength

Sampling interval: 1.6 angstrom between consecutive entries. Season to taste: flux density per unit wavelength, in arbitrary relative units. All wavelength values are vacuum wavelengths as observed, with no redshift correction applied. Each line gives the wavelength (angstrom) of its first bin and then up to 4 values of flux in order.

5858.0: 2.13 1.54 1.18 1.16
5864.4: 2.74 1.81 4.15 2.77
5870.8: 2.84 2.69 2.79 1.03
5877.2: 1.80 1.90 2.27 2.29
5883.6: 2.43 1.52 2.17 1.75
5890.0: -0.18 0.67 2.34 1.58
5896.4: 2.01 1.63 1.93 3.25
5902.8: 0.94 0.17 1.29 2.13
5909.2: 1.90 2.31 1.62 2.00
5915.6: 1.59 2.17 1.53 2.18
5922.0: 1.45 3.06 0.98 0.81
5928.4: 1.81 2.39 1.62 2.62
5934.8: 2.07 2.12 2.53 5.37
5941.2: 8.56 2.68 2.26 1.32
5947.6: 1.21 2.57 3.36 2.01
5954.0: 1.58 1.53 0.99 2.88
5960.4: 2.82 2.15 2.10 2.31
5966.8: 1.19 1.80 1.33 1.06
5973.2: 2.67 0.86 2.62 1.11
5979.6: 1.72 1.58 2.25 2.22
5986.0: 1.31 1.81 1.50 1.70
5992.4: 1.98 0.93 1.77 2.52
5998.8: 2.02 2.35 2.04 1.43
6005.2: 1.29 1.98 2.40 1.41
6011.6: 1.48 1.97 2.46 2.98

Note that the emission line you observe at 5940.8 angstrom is Hbeta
